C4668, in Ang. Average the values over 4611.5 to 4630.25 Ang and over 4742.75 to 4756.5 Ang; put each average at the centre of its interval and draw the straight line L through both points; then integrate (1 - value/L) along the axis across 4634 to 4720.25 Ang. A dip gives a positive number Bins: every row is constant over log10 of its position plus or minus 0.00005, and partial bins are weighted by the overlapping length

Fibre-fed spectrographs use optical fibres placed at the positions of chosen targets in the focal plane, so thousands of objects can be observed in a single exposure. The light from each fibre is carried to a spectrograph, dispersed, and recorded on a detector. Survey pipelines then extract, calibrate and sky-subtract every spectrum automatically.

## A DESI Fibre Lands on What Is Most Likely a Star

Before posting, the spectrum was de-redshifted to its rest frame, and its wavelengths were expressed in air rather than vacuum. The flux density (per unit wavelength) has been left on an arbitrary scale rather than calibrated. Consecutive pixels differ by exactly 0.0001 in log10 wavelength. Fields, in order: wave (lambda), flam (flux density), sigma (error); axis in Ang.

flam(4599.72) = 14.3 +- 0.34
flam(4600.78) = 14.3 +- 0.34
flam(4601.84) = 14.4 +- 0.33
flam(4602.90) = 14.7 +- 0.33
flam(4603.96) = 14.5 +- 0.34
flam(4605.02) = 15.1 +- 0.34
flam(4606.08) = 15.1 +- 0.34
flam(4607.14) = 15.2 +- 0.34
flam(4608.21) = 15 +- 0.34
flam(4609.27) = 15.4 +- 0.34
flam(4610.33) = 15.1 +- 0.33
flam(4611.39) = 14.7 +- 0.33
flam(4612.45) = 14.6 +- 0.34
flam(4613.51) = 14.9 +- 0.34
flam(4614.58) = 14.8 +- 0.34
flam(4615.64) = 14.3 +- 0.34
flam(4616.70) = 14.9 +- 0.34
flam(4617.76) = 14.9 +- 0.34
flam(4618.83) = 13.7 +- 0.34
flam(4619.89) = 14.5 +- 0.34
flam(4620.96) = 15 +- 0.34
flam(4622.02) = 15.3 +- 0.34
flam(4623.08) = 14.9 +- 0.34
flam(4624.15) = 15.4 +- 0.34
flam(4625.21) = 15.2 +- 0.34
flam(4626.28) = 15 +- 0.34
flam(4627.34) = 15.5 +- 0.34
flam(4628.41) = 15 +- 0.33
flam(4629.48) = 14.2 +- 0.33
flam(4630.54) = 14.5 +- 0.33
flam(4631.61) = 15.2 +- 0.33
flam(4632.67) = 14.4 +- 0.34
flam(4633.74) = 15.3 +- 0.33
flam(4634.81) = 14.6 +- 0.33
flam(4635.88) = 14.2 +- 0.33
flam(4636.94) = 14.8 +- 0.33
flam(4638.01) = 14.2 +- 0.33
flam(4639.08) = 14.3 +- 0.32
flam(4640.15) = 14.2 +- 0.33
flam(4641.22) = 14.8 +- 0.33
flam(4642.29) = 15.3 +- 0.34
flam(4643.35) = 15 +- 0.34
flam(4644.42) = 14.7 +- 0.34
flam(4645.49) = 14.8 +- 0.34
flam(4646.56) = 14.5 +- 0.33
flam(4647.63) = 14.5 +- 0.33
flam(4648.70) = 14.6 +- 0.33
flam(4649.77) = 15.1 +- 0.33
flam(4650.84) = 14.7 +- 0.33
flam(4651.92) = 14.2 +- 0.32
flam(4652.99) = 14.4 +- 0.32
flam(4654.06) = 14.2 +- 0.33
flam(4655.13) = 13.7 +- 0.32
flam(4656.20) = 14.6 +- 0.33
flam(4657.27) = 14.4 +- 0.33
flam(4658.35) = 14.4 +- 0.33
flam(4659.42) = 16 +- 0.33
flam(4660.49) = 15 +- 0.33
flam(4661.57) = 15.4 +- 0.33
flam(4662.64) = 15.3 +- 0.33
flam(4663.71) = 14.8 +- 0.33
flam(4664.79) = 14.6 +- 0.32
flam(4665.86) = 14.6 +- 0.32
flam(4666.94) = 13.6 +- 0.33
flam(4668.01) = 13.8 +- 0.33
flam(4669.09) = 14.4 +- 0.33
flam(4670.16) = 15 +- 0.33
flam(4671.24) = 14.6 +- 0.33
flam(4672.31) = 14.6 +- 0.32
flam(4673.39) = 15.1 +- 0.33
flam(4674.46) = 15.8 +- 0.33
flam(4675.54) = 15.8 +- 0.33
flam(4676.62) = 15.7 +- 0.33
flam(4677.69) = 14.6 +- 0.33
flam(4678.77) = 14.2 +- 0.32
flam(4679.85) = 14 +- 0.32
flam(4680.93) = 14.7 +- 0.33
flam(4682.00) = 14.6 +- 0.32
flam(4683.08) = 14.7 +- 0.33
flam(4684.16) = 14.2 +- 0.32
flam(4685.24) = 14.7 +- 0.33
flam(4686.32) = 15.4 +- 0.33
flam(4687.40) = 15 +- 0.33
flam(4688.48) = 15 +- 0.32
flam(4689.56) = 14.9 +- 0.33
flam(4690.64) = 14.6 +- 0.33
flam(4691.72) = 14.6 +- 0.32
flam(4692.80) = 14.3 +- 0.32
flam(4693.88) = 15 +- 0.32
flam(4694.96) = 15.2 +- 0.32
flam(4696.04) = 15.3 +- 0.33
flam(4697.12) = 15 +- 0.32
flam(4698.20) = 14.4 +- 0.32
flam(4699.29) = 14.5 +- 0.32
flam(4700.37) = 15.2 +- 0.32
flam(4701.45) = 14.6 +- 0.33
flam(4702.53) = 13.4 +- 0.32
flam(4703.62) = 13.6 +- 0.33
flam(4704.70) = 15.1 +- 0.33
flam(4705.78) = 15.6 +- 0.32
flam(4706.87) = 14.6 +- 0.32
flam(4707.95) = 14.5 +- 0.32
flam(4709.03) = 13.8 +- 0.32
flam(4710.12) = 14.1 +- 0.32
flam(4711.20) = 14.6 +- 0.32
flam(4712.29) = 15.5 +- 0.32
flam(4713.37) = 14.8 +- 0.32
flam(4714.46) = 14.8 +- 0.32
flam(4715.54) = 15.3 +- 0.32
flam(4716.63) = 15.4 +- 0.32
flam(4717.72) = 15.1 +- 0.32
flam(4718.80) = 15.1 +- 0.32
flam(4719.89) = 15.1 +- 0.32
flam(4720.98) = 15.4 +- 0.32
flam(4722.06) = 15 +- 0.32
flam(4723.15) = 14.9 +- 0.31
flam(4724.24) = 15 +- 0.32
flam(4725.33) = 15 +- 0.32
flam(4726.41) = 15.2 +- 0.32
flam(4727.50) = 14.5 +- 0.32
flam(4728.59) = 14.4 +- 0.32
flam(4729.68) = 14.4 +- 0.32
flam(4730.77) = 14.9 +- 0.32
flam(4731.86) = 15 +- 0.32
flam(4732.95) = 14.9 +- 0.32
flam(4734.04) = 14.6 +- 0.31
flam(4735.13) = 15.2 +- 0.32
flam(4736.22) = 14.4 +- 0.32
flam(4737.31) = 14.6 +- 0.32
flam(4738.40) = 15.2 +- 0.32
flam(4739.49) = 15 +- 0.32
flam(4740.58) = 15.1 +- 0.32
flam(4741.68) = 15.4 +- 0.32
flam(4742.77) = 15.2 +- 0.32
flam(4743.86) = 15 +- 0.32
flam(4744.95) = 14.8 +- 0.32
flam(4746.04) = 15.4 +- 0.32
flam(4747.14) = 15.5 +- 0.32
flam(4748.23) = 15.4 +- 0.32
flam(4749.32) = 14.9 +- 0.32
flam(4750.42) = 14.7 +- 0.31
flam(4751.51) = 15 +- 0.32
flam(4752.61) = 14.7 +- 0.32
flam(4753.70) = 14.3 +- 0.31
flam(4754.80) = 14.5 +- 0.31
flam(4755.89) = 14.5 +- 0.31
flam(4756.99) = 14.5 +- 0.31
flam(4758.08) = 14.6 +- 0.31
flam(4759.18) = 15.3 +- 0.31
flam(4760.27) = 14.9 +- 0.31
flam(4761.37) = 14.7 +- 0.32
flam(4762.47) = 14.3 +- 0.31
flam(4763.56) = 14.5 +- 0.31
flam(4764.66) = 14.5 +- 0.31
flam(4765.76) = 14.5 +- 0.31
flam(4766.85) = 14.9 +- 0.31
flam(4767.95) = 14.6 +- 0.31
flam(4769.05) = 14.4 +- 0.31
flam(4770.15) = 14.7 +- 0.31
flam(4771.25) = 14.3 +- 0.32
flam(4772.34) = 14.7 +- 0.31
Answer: 0.80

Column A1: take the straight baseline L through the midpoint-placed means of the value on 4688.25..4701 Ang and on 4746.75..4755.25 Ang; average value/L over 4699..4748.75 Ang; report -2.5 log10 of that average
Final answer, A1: 0.00 mag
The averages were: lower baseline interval 14.8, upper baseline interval 14.9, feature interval 14.9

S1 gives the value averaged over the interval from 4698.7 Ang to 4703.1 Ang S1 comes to 14.4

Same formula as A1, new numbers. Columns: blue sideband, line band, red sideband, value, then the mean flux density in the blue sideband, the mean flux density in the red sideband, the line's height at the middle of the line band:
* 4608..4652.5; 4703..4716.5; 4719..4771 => 0.008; 14.8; 14.8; 14.8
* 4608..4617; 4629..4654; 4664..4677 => 0.015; 14.9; 14.8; 14.8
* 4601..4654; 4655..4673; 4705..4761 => 0.011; 14.8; 14.9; 14.8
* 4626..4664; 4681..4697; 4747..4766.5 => -0.008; 14.7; 14.7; 14.7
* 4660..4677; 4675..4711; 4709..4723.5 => 0.016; 14.9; 15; 14.9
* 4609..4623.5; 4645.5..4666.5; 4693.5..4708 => 0.006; 14.8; 14.7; 14.8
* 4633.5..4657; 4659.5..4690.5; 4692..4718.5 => -0.011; 14.6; 14.7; 14.7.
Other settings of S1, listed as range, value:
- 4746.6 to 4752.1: 15.1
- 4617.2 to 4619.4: 14.3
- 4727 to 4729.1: 14.4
